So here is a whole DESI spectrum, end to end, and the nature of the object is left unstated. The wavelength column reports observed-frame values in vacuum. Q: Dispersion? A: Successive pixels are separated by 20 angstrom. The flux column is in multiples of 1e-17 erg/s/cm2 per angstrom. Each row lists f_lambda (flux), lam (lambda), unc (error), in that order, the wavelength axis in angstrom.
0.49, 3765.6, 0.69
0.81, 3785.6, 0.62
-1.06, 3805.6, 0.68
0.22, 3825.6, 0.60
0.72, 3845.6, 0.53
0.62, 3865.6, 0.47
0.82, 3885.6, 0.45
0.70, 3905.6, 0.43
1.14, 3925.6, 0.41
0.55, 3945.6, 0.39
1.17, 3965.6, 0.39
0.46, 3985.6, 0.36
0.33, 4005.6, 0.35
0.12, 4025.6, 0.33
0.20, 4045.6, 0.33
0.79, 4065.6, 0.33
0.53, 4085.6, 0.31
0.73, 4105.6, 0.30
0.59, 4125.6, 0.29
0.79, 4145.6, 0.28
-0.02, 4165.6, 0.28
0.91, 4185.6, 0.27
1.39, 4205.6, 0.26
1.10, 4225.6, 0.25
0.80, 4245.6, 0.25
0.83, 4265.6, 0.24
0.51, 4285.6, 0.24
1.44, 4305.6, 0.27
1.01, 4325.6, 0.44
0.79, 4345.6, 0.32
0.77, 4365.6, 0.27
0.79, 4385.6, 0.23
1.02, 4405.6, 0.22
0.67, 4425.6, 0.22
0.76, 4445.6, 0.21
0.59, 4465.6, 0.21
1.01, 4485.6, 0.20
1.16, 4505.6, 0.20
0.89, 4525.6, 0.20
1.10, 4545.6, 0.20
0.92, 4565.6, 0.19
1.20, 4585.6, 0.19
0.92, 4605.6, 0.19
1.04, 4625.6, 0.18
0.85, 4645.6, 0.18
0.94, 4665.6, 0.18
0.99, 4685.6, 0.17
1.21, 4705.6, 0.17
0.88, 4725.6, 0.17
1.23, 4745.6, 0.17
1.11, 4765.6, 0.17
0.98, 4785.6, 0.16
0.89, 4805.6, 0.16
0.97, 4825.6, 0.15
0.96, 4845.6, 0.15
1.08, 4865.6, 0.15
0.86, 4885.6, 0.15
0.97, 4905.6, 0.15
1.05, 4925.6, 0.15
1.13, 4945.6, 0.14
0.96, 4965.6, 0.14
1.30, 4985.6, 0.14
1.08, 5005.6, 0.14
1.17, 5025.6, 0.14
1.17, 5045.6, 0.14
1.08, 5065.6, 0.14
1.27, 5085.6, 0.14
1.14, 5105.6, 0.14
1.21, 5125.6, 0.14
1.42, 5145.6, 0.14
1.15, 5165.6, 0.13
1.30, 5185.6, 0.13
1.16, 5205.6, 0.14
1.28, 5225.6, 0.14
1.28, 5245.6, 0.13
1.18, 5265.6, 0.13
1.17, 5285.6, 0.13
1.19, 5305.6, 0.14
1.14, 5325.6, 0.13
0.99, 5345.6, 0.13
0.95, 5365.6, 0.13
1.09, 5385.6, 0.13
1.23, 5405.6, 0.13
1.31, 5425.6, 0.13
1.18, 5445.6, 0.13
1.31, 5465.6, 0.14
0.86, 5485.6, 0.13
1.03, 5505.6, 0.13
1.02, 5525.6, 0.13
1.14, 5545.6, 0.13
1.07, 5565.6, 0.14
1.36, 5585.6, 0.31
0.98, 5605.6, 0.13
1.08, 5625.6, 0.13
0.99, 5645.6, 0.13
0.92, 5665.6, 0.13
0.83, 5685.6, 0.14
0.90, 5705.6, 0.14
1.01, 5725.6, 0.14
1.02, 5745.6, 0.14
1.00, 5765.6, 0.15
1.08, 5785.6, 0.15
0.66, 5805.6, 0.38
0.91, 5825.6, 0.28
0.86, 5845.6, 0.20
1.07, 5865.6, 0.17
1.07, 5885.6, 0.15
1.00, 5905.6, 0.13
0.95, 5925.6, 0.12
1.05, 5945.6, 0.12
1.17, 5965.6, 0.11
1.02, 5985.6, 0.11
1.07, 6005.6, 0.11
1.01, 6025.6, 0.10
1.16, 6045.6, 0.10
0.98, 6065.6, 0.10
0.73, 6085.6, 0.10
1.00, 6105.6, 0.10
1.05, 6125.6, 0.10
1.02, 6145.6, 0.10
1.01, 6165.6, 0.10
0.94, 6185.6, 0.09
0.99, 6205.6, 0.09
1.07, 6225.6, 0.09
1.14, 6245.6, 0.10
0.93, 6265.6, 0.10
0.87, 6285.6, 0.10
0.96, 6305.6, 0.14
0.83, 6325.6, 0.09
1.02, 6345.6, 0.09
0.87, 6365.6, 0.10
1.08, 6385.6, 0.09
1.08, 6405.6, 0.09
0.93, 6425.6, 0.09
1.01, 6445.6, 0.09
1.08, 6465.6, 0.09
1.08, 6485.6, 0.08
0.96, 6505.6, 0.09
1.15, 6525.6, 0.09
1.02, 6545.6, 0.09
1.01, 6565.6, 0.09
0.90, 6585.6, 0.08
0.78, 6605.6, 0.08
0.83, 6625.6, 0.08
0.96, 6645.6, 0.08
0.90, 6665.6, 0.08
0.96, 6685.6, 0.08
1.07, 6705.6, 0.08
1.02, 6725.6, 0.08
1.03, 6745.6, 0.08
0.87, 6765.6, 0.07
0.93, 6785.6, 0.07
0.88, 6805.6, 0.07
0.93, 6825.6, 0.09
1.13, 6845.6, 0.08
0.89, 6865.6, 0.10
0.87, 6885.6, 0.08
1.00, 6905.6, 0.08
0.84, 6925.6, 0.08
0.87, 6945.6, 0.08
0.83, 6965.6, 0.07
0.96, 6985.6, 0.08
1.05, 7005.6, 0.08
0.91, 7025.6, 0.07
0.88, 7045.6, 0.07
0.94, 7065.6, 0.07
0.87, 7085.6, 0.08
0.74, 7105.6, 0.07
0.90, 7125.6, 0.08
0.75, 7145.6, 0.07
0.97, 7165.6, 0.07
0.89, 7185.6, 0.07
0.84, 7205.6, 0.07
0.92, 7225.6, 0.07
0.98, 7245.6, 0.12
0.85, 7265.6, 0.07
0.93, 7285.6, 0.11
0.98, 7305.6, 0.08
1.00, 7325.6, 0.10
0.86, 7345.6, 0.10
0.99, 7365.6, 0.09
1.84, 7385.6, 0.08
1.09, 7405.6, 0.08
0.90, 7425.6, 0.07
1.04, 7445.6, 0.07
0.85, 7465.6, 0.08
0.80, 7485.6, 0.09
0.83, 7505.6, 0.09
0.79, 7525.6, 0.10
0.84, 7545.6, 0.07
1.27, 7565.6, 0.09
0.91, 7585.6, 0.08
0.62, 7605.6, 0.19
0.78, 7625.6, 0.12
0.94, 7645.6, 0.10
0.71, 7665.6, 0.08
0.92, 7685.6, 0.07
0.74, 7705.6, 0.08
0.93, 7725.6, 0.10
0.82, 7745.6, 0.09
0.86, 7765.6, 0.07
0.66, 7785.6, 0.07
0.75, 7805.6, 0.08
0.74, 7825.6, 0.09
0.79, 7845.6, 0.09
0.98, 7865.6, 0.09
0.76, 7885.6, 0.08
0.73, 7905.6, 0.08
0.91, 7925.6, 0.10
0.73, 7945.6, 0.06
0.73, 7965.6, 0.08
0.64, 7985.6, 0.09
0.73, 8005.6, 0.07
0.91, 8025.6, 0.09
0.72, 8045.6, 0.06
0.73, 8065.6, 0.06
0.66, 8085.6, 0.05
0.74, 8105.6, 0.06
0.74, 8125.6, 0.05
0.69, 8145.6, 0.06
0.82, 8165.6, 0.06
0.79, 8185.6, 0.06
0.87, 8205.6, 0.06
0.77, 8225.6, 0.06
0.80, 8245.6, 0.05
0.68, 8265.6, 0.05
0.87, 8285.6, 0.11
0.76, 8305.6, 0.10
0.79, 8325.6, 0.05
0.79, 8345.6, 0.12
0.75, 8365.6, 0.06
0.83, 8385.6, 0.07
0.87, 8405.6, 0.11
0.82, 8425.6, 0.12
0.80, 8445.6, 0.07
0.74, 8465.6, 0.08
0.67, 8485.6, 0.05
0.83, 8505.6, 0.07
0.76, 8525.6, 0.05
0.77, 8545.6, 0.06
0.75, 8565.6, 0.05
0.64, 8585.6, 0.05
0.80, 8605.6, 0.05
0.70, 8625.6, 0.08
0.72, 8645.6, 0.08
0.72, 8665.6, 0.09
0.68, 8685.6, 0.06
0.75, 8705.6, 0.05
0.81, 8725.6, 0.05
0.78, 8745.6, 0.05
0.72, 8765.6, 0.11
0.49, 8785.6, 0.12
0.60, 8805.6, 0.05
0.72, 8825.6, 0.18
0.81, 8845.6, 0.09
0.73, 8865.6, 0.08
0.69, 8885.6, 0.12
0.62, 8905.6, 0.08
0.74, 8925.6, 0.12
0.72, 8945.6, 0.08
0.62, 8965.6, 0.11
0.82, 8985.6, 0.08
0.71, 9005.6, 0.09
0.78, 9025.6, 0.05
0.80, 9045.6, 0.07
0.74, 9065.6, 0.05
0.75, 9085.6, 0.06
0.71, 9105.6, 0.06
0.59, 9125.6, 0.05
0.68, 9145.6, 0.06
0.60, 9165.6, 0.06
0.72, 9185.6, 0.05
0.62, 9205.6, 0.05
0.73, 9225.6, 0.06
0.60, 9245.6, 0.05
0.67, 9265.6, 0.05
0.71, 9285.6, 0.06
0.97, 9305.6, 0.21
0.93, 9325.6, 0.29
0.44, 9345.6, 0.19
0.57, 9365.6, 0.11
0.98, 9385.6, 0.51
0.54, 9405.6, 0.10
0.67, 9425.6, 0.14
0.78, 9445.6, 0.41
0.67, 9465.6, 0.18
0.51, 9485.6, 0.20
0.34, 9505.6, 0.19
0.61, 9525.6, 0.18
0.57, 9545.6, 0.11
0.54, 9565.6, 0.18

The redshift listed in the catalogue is 0.125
